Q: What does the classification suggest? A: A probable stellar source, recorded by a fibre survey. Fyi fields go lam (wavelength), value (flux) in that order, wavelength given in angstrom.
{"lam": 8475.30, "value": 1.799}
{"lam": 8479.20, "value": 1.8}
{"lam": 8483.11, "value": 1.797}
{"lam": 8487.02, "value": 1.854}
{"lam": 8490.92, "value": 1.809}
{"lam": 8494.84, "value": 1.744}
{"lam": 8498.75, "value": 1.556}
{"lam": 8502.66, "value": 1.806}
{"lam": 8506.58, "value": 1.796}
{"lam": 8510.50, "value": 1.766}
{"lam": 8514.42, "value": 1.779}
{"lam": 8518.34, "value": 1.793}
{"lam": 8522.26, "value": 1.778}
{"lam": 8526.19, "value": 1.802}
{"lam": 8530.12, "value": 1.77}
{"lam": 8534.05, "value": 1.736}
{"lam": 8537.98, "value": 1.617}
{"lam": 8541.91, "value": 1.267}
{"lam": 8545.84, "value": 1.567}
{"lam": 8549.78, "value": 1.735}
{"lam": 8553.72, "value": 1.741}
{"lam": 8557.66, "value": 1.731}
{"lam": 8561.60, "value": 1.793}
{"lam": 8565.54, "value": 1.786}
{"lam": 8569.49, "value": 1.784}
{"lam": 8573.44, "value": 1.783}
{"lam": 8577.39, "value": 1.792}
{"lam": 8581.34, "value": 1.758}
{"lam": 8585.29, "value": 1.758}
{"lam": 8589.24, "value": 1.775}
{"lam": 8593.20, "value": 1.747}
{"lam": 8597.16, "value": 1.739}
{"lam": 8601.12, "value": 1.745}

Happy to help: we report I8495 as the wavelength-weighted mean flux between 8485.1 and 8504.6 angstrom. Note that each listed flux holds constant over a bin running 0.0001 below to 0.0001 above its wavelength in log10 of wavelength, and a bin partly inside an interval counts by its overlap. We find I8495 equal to 1.75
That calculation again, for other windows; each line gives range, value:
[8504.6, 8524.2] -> 1.78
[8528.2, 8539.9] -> 1.71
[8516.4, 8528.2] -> 1.79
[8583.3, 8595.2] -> 1.76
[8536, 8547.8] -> 1.48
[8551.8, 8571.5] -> 1.77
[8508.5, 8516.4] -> 1.77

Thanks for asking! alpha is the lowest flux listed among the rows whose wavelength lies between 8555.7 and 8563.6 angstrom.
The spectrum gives 1.731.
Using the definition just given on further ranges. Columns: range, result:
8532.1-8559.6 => 1.267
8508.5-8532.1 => 1.766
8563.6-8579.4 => 1.783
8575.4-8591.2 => 1.758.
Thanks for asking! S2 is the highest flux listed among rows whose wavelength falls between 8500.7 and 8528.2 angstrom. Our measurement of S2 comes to 1.806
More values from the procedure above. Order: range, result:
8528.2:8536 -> 1.77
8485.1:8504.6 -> 1.854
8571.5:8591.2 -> 1.792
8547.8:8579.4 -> 1.793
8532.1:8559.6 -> 1.741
